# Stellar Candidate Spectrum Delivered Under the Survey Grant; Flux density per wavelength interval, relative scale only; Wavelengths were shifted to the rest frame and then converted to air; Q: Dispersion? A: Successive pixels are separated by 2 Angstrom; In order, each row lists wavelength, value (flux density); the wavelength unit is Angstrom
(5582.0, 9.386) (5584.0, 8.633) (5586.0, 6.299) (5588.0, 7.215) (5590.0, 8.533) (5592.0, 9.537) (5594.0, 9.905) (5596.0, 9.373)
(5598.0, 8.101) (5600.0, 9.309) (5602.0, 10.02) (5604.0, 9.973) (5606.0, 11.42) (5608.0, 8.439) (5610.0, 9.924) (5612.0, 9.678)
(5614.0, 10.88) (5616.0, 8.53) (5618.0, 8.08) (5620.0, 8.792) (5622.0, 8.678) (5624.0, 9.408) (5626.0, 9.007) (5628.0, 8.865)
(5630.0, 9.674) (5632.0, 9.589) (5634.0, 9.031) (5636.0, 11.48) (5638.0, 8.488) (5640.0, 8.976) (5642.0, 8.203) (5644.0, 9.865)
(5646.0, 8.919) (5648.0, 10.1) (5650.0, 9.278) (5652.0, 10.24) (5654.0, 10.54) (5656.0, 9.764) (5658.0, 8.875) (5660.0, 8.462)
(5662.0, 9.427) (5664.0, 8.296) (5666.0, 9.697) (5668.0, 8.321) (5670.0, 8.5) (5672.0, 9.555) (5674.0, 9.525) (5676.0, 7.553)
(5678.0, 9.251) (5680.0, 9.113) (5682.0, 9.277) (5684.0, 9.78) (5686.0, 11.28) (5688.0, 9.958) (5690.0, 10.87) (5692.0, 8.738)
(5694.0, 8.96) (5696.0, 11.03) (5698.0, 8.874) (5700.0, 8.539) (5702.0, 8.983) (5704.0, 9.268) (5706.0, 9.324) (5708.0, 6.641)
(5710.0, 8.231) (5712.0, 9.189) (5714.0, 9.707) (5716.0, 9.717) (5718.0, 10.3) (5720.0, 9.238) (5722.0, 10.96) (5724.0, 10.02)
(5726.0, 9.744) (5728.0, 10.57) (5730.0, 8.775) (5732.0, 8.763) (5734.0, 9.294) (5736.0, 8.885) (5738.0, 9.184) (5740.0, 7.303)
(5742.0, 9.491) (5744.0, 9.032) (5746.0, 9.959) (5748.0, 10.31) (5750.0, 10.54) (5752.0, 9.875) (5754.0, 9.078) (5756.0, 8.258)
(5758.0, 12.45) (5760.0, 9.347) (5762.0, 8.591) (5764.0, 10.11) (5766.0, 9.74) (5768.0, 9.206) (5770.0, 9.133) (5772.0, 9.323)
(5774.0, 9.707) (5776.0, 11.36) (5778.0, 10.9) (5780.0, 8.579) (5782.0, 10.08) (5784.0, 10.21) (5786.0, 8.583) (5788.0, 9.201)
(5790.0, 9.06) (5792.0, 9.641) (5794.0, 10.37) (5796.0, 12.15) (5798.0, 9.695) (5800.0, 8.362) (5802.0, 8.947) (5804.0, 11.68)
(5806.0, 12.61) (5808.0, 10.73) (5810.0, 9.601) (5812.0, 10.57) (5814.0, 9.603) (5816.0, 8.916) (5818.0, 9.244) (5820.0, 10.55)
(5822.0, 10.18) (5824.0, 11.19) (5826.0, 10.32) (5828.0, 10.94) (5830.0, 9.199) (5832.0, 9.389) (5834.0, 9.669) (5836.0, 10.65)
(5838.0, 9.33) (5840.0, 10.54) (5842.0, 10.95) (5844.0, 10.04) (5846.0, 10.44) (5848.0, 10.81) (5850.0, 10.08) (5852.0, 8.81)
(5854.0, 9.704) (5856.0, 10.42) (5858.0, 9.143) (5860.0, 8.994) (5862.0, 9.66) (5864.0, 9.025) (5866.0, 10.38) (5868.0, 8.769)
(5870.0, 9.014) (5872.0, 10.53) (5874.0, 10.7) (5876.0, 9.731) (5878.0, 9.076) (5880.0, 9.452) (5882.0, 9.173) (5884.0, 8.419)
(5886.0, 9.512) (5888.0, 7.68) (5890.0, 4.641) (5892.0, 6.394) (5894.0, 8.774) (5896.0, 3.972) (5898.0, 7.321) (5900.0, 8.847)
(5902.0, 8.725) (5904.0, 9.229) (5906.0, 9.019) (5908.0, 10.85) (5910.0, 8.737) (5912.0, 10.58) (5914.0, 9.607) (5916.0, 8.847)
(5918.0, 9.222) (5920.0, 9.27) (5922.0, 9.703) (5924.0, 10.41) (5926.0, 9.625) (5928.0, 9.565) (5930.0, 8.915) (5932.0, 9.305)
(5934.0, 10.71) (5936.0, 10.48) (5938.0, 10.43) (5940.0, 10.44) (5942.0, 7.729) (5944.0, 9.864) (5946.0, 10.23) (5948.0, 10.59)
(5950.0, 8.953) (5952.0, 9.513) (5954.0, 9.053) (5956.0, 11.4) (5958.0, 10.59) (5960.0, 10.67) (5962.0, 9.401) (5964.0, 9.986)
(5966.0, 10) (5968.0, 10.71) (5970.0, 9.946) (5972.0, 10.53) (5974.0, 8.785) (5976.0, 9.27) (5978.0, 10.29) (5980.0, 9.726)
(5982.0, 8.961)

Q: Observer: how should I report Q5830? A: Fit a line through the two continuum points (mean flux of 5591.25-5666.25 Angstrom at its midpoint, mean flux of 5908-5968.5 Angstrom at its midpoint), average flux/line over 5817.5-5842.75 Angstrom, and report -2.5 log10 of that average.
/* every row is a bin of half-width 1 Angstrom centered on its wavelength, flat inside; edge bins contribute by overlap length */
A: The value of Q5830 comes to -0.05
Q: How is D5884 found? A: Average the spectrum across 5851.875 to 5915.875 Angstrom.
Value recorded 8.9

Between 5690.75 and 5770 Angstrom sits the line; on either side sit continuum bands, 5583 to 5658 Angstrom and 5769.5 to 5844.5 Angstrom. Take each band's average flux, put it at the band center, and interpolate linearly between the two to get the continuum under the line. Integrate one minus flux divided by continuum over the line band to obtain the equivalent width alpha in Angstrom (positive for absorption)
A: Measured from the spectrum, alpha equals 2.7 Angstrom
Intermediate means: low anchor 9.26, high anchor 10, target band 9.39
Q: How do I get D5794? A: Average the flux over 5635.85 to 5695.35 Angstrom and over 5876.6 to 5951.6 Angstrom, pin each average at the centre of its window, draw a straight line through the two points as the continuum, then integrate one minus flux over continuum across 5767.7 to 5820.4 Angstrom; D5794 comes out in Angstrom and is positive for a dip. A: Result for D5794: -4.2 Angstrom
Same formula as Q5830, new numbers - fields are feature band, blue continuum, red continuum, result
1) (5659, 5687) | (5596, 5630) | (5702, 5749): 0.02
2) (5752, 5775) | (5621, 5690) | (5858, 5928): -0.05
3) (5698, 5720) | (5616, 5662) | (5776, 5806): 0.07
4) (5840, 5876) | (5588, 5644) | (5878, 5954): -0.09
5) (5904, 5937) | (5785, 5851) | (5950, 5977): 0.04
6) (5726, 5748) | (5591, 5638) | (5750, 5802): 0.05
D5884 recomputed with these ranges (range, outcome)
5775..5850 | 10.1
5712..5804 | 9.66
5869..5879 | 9.81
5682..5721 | 9.4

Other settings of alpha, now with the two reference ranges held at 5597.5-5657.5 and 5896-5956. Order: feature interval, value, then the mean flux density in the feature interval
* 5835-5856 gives -1.6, 10.1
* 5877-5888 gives 0.5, 8.99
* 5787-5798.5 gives -0.7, 10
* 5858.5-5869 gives 0.1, 9.36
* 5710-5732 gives -0.6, 9.7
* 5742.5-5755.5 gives -0.4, 9.73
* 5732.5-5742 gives 0.7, 8.76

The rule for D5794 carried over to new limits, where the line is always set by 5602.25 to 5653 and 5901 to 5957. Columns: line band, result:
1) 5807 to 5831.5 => -1.2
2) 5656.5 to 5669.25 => 0.8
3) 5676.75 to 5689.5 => -0.4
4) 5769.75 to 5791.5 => -0.3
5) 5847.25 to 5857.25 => -0.3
